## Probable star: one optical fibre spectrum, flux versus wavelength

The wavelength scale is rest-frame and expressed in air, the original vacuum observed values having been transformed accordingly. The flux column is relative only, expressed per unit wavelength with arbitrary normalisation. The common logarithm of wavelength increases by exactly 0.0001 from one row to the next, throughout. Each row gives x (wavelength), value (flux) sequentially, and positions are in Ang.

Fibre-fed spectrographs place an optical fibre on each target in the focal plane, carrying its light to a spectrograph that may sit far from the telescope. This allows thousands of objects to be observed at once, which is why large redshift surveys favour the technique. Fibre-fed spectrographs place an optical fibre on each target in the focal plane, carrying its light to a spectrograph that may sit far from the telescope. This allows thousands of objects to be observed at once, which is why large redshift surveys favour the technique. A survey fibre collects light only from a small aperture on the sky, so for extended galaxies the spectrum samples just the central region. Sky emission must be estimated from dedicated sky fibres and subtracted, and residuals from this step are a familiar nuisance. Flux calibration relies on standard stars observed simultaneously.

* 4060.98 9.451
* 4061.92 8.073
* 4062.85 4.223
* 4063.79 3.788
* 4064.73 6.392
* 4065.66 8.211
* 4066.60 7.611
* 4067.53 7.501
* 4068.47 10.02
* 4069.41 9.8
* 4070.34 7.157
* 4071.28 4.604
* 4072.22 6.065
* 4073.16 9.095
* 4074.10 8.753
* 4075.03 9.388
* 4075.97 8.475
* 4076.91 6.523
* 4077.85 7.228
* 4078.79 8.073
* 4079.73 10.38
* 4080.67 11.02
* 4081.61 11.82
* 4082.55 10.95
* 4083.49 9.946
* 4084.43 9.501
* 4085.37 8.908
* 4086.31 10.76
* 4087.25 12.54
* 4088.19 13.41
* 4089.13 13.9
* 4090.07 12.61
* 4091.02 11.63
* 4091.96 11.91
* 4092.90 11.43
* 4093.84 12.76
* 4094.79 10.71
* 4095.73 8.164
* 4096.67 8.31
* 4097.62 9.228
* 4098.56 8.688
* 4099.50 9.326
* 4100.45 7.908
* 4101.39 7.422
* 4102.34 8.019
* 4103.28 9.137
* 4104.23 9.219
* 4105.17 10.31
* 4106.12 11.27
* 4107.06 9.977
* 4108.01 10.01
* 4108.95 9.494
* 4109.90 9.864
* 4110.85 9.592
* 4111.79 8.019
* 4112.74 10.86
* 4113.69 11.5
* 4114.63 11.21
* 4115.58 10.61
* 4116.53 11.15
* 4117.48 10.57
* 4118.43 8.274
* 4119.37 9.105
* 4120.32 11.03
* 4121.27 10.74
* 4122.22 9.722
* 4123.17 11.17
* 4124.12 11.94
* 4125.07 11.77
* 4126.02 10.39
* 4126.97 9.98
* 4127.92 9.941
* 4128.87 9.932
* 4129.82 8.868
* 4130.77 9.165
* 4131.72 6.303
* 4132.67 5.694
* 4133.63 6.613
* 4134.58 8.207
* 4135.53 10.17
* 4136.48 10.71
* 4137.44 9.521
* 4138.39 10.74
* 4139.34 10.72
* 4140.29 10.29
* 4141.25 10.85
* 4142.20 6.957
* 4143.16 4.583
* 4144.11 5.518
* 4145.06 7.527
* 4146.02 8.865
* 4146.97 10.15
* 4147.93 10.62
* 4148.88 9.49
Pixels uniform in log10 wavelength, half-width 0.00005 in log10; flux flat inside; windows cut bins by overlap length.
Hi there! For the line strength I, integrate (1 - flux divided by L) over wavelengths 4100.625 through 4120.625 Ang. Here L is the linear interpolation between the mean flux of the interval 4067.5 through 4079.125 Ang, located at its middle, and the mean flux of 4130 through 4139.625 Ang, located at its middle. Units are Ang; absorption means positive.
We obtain -3.3 Ang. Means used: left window 7.91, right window 8.75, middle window 9.8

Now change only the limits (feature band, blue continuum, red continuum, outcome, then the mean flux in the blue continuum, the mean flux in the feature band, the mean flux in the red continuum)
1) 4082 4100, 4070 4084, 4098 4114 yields -3.5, 8.64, 10.8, 9.43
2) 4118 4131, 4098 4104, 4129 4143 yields -2.2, 8.46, 10.2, 8.84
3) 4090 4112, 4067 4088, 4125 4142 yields -1.4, 9.08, 9.76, 9.34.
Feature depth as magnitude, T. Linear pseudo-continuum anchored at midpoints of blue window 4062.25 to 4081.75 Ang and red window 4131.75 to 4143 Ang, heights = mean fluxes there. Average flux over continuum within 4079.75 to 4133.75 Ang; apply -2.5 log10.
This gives -0.20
